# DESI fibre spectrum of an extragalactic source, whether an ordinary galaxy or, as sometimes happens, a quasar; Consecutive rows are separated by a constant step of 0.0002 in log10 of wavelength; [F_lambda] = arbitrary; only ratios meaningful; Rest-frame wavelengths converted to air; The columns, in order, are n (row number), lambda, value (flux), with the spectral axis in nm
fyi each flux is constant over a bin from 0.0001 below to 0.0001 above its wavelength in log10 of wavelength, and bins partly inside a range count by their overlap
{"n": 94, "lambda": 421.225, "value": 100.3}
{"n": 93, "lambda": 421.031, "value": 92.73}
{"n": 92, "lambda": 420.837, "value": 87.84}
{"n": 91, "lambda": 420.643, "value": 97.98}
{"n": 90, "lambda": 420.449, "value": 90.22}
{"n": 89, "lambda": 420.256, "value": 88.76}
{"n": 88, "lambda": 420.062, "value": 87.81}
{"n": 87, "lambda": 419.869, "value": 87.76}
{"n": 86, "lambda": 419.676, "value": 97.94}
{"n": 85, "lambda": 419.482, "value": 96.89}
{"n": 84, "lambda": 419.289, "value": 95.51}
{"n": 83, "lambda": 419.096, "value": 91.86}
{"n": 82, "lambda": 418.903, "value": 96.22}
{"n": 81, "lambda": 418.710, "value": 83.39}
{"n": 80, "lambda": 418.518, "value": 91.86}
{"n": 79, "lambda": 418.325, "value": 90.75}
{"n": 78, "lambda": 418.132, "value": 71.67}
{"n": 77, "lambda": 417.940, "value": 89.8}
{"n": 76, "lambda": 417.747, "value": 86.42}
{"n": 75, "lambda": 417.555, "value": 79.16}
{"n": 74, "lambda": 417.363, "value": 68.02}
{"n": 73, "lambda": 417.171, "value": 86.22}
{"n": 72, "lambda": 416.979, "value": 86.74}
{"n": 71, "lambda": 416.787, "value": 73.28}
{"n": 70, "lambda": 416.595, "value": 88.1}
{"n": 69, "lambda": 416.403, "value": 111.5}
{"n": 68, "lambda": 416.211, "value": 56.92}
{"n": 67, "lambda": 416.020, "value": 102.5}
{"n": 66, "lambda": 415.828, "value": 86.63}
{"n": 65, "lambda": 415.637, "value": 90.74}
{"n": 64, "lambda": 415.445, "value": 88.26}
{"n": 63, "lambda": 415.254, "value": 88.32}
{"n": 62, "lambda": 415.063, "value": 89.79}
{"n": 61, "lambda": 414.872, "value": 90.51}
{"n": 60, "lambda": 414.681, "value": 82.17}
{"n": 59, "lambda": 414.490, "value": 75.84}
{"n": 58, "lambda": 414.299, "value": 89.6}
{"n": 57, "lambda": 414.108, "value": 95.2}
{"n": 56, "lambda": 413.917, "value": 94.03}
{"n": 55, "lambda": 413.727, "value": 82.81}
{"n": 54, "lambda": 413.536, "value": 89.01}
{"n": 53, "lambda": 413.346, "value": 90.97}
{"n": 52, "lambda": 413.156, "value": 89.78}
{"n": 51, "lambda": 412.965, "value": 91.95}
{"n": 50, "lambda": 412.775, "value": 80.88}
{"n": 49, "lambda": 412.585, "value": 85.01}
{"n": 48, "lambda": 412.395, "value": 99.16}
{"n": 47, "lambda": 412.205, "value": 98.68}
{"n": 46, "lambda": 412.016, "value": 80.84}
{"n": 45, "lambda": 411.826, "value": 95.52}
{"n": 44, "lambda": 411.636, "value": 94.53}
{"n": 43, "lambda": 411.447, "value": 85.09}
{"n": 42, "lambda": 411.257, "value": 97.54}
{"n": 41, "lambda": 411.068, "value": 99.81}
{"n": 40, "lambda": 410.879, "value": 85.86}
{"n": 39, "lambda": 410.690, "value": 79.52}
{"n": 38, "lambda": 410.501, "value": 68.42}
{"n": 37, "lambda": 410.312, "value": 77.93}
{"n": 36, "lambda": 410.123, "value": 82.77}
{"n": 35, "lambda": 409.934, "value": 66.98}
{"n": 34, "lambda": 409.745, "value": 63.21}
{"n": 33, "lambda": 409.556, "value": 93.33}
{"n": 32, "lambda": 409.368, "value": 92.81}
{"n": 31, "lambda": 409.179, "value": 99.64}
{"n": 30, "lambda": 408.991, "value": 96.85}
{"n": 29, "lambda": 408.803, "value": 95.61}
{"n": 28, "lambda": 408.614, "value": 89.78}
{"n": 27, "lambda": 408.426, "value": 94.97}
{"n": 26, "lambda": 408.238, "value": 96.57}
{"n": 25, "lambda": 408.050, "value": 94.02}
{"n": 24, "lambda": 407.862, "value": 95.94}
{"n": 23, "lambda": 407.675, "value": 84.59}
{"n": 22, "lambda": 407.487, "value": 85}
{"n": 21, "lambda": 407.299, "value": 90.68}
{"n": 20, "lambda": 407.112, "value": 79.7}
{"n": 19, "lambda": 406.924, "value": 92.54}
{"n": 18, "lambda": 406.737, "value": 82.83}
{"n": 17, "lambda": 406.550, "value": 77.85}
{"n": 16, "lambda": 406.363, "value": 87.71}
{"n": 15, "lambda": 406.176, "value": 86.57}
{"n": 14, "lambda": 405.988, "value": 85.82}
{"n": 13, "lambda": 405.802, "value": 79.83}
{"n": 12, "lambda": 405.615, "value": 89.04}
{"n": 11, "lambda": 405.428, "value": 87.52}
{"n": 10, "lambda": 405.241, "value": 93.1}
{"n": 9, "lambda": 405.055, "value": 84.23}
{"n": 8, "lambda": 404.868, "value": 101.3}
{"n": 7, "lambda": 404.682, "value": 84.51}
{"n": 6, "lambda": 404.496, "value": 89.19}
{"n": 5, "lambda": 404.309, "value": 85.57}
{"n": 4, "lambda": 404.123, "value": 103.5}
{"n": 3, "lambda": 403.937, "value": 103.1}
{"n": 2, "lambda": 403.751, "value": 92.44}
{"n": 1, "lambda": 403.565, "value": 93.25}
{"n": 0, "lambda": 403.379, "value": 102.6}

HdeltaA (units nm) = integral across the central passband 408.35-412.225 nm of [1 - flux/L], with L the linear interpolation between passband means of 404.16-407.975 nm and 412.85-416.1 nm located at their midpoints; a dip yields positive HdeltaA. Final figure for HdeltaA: 0.04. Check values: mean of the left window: 87.5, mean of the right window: 89.2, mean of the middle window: 87.4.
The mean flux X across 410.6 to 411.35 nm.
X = 90.8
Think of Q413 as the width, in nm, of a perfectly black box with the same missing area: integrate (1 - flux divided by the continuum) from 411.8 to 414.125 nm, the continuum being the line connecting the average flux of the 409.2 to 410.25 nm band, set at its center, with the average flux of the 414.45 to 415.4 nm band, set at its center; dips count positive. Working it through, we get -0.16 nm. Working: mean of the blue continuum 81.1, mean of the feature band 90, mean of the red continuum 86.1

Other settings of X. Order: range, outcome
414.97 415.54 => 88.9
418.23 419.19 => 90.8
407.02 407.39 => 85.3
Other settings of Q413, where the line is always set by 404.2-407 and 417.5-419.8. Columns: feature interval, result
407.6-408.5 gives -0.06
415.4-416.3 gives 0.04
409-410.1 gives 0.05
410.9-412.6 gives -0.09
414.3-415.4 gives 0.04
